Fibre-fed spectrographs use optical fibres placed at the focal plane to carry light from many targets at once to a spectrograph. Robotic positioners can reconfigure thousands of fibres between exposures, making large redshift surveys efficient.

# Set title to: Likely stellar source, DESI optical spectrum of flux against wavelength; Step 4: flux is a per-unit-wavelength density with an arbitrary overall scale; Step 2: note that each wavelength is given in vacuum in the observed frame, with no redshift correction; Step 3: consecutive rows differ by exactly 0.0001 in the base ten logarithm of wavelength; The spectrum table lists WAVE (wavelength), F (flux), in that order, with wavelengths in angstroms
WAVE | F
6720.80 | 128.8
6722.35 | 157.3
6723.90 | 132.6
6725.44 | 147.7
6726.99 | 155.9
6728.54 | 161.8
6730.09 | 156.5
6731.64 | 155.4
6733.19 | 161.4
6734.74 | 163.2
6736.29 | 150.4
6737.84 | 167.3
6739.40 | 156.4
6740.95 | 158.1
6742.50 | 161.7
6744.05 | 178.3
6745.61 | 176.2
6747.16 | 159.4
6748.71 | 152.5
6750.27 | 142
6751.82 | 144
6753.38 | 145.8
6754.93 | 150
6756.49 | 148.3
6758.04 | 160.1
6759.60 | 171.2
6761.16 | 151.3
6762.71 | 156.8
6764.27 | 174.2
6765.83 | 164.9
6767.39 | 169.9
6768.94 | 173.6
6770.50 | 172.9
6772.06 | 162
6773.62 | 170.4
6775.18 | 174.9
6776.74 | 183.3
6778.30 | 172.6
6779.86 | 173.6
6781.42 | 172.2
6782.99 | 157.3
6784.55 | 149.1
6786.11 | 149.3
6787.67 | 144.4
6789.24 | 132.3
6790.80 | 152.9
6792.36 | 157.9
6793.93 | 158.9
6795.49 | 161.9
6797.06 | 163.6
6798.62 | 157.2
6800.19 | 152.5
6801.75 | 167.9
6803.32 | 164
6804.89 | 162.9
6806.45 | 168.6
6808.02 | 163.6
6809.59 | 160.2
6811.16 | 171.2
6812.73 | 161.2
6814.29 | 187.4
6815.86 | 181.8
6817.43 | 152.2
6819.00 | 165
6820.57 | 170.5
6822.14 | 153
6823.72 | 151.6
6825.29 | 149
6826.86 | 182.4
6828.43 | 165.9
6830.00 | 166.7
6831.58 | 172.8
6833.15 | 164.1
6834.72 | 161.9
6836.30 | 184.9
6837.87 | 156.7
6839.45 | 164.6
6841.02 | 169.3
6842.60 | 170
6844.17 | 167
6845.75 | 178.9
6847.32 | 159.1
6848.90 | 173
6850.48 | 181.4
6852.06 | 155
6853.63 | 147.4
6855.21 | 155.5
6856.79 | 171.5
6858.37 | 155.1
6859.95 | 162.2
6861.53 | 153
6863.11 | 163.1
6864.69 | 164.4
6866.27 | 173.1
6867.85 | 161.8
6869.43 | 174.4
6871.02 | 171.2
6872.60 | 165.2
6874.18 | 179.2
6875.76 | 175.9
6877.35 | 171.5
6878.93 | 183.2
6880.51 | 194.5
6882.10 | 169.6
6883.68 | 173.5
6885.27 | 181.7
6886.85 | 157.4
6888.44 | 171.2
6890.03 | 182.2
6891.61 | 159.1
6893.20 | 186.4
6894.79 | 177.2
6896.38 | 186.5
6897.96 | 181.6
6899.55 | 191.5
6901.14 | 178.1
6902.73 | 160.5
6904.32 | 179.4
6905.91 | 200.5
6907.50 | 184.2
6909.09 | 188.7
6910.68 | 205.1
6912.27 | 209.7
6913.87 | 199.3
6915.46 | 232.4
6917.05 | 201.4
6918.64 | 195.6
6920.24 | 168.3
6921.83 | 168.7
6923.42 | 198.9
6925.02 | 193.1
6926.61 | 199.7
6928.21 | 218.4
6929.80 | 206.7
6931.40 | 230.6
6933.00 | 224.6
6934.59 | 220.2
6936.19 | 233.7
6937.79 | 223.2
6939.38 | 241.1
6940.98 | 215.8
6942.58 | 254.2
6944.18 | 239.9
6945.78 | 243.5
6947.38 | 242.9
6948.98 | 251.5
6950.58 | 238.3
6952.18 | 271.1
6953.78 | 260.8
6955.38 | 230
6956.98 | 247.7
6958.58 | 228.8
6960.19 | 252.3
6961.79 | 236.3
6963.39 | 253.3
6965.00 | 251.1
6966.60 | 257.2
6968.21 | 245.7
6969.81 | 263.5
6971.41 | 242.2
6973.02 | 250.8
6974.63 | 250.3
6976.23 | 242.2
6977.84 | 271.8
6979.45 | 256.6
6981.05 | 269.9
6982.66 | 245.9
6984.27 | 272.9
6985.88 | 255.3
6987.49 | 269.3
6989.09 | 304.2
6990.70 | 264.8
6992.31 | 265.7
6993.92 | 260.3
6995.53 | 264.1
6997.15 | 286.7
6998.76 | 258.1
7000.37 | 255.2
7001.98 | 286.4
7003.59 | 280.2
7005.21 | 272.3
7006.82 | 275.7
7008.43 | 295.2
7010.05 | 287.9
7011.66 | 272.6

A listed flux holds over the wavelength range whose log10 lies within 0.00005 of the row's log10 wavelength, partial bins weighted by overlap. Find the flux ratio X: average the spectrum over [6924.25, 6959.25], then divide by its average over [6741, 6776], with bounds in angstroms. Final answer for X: 1.44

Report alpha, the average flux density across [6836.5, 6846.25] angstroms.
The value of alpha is 168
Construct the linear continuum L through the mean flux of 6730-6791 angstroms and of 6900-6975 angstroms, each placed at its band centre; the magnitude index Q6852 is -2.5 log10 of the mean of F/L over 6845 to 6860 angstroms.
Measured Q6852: 0.18 mag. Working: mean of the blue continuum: 161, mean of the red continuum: 223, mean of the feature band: 164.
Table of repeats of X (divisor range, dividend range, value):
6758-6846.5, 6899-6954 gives 1.30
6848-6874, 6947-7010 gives 1.58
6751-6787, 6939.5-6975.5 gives 1.51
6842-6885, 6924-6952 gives 1.36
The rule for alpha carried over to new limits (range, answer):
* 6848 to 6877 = 166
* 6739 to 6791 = 161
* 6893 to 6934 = 195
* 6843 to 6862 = 164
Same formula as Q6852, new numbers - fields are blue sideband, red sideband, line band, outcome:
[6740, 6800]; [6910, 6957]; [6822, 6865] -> 0.15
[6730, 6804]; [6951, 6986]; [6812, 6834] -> 0.12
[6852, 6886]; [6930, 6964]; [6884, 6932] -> 0.08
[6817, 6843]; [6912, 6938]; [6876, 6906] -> 0.08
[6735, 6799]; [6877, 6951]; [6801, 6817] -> 0.02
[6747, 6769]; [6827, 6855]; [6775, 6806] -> 0.00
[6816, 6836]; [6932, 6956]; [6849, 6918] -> 0.14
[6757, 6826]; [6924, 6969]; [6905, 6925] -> 0.13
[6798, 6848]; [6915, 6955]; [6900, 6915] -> 0.10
